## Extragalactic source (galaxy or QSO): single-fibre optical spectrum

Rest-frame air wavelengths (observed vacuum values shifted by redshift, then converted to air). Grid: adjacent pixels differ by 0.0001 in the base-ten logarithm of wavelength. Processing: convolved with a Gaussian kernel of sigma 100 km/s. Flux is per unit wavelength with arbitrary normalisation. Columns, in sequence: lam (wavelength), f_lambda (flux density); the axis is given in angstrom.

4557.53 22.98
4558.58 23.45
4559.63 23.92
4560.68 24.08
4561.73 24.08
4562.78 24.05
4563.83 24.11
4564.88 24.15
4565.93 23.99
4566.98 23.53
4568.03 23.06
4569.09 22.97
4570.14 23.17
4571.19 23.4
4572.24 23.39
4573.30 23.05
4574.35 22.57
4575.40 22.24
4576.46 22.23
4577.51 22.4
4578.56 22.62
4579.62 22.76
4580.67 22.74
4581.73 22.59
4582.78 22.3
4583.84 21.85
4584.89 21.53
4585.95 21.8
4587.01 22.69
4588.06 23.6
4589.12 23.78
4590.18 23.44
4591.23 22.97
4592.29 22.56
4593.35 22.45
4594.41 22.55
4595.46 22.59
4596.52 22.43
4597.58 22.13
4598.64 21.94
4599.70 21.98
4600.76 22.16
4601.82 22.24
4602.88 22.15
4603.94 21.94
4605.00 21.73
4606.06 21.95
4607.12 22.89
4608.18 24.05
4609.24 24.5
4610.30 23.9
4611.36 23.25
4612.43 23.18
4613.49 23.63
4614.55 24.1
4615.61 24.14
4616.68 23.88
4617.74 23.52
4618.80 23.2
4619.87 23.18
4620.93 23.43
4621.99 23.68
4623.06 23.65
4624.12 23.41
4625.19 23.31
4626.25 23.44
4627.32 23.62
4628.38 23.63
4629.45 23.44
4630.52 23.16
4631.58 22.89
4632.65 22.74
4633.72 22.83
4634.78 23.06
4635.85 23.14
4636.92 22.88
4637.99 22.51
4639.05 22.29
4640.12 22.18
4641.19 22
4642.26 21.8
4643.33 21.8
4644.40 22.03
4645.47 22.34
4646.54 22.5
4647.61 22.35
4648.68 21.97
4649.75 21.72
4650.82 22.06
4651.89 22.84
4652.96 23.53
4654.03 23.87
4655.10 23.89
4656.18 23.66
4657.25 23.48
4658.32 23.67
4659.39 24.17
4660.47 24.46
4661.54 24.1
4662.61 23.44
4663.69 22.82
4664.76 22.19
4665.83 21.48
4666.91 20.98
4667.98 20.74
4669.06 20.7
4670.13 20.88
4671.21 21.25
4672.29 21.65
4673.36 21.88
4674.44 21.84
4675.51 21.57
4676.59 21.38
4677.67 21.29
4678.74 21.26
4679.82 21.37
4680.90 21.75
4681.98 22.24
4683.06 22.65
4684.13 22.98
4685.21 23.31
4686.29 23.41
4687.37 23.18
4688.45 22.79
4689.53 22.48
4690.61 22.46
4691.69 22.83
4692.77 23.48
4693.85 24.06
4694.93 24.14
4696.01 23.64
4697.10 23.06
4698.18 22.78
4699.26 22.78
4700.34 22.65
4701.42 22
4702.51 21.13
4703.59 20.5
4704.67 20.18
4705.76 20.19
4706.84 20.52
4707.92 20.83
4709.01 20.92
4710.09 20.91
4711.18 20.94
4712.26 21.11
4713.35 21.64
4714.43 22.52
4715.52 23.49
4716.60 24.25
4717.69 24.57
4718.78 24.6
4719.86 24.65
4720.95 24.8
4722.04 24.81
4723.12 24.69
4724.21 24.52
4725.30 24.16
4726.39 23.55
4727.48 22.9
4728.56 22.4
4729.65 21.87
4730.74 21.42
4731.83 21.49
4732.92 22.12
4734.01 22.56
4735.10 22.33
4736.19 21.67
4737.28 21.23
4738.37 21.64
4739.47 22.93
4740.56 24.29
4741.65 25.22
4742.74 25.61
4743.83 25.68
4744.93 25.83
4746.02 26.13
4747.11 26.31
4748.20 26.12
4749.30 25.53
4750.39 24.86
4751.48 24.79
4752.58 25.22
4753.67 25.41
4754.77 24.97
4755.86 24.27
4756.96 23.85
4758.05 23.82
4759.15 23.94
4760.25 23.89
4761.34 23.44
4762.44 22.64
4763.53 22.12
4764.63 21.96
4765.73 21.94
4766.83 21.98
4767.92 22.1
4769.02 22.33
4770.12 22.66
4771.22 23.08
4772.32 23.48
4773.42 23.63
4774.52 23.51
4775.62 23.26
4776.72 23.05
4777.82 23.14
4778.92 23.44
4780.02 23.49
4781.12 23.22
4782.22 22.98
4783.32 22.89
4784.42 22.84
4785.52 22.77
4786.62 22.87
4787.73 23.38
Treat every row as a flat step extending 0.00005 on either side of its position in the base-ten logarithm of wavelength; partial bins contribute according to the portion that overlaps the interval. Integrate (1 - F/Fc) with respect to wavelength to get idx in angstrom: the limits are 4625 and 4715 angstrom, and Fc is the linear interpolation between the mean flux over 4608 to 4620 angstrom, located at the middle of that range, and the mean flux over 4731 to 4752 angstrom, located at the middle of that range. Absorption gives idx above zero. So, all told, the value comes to 5.5 angstrom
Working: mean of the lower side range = 23.7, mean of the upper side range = 24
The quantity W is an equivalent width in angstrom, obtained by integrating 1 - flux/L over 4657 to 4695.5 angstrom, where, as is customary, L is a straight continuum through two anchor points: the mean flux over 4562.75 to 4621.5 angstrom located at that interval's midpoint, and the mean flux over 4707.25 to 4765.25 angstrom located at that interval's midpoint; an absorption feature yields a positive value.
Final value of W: 1.4 angstrom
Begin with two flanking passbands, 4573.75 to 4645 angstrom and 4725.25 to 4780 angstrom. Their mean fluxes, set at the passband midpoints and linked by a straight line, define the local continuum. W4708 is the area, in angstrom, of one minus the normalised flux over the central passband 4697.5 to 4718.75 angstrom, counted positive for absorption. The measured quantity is 1.3 angstrom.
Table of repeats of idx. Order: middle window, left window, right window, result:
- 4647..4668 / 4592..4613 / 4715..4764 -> 0.21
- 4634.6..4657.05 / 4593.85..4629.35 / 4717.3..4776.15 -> 0.61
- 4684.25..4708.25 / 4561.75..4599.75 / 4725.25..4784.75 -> 0.88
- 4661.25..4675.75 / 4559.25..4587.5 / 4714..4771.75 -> 0.99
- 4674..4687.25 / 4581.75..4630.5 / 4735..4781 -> 0.69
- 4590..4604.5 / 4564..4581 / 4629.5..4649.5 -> 0.30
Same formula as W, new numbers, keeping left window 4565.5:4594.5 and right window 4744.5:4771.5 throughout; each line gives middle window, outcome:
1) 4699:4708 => 0.9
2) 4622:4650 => 0.5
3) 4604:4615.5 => -0.2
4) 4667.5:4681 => 1.2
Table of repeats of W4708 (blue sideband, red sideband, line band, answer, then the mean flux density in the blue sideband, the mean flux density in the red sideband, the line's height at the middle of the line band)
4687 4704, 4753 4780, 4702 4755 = -0.6 angstrom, 22.8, 23.3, 23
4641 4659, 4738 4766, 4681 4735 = 2.2 angstrom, 22.7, 24.4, 23.6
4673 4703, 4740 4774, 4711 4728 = -0.3 angstrom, 22.5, 24.1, 23.2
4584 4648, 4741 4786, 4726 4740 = 0.9 angstrom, 22.9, 23.8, 23.6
